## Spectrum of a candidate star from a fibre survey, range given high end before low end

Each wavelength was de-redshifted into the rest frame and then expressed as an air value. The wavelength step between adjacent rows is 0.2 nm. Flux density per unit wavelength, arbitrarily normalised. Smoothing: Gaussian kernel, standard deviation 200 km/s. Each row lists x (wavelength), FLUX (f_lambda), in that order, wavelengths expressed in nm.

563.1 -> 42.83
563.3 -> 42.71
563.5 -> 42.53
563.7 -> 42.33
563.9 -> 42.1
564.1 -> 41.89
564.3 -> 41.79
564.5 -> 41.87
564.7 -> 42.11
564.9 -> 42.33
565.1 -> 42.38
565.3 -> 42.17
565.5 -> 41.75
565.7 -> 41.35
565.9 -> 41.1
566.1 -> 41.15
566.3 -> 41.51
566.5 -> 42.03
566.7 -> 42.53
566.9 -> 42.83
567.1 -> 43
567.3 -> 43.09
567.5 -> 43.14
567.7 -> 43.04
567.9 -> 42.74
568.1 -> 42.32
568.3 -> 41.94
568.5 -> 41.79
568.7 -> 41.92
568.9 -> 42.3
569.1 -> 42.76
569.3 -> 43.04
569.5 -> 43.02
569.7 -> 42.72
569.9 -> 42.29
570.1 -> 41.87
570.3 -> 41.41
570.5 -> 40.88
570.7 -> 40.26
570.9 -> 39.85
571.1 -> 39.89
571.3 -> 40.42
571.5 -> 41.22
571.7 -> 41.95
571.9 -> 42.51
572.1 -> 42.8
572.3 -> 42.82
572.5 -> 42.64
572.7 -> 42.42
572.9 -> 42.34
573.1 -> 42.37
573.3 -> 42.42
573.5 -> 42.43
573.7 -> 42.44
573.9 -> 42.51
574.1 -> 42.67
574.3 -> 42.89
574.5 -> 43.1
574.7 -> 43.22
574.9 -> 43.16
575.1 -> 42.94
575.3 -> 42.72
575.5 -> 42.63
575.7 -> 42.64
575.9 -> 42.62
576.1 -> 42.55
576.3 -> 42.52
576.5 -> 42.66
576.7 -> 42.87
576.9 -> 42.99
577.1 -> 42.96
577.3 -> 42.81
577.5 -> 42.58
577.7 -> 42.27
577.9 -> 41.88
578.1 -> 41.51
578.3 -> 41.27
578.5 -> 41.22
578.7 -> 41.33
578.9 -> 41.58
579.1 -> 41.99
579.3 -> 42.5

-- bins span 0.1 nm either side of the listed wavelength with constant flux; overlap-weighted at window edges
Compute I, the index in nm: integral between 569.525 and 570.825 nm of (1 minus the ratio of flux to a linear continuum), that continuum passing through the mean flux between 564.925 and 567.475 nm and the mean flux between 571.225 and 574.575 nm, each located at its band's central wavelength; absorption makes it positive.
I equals 0.020 nm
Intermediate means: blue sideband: 42.1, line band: 41.6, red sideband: 42.4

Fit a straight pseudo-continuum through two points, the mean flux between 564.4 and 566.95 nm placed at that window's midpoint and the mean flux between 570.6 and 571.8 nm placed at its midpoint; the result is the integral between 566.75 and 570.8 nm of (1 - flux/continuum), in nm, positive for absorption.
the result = -0.11 nm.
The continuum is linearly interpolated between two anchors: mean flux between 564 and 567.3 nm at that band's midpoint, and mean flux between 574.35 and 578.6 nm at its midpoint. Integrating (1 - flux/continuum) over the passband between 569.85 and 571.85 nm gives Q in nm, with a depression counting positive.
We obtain 0.06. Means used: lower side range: 42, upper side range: 42.5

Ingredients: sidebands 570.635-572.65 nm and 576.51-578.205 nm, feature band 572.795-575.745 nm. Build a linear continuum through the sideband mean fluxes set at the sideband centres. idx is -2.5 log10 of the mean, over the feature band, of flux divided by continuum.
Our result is -0.02 mag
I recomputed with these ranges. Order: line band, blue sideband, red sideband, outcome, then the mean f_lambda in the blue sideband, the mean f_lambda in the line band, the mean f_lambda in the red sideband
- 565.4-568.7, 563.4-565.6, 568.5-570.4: 0.003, 42.1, 42.2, 42.3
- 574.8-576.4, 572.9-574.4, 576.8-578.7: -0.015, 42.5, 42.7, 42.1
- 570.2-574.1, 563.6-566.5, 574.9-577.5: 0.058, 41.9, 41.8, 42.8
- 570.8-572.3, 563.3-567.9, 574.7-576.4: 0.042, 42.2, 41.3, 42.8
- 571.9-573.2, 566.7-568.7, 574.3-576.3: 0.006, 42.6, 42.6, 42.8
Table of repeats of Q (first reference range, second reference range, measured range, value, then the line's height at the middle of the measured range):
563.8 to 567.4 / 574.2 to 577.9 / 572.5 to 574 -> 0.00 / 42.6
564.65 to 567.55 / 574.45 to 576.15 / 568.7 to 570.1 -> -0.01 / 42.4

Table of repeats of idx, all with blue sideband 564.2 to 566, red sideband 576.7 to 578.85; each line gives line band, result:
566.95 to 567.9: -0.03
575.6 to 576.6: -0.01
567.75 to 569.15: -0.01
